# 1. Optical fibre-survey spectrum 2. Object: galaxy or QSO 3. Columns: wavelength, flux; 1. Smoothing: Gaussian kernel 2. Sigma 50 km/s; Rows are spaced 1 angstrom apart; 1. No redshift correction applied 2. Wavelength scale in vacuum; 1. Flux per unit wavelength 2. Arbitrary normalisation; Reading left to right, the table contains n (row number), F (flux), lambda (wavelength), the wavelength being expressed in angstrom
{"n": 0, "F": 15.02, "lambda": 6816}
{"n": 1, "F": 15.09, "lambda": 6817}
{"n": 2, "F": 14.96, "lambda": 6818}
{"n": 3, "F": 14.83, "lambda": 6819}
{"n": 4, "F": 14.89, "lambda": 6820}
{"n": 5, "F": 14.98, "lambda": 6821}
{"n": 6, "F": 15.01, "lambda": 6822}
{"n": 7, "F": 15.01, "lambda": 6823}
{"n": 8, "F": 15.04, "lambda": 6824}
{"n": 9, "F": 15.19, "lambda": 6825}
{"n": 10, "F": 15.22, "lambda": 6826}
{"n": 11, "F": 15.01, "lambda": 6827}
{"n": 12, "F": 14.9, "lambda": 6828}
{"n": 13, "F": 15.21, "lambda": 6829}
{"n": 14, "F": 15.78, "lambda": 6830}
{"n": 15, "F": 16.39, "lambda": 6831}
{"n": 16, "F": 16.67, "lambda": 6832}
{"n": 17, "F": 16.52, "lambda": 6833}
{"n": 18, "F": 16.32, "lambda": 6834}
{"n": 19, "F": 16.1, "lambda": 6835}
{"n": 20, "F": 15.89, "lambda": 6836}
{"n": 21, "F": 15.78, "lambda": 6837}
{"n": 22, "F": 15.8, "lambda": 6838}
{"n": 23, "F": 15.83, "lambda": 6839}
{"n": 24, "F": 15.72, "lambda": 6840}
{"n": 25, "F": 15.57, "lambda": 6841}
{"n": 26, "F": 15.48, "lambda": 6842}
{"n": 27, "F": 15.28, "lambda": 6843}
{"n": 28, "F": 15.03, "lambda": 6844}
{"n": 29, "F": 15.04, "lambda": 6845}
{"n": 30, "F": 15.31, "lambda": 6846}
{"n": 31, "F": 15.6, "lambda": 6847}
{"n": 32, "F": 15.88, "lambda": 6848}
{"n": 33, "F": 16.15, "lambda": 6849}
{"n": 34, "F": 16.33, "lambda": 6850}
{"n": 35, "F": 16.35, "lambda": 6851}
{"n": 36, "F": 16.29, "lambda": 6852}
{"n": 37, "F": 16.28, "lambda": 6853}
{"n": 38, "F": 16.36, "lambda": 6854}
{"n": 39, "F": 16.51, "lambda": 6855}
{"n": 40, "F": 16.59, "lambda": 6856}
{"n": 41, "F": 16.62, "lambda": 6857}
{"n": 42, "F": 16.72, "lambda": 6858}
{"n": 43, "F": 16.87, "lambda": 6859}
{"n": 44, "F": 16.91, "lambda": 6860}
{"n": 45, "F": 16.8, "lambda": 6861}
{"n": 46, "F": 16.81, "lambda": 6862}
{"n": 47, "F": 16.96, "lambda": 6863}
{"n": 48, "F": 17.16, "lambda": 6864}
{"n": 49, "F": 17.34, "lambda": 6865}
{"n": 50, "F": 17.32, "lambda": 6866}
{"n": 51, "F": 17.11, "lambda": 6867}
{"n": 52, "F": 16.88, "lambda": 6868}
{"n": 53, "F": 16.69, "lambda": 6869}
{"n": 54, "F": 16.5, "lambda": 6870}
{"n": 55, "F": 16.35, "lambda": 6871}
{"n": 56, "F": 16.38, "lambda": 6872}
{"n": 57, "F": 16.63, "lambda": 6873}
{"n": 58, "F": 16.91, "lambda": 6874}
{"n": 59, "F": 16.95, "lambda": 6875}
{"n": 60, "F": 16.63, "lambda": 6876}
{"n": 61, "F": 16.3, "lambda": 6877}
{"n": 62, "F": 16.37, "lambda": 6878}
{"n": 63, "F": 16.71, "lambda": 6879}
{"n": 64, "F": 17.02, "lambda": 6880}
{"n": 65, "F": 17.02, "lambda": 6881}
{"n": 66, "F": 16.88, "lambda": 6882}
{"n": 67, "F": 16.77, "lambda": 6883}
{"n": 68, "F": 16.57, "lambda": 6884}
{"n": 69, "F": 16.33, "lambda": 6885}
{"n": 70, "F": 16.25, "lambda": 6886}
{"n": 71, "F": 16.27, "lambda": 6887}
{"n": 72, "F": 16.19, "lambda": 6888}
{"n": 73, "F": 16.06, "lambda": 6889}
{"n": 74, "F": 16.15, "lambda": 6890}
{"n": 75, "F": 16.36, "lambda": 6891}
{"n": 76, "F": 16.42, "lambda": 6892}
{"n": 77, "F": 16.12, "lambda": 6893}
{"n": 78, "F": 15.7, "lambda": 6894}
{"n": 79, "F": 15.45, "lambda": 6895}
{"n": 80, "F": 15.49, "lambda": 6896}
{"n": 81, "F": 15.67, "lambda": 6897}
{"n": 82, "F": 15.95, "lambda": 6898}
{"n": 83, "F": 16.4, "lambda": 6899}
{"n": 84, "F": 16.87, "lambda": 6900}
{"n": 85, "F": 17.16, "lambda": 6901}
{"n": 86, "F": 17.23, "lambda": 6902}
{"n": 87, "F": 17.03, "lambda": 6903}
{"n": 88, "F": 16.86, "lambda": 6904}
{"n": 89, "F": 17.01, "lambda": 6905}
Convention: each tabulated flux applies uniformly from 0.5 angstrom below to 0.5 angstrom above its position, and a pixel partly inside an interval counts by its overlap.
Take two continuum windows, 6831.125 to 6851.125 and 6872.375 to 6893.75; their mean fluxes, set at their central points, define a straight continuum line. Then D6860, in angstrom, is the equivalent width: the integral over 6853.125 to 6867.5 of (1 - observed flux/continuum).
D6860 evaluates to -0.6 angstrom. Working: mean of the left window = 15.8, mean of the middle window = 16.8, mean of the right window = 16.5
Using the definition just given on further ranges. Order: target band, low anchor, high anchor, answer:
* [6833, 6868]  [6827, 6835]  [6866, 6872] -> 0.2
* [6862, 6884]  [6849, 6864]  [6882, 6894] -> -0.5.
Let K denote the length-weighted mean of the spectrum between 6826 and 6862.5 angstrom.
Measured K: 16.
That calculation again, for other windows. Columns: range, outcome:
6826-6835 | 15.8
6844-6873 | 16.5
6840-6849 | 15.5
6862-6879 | 16.8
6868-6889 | 16.6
